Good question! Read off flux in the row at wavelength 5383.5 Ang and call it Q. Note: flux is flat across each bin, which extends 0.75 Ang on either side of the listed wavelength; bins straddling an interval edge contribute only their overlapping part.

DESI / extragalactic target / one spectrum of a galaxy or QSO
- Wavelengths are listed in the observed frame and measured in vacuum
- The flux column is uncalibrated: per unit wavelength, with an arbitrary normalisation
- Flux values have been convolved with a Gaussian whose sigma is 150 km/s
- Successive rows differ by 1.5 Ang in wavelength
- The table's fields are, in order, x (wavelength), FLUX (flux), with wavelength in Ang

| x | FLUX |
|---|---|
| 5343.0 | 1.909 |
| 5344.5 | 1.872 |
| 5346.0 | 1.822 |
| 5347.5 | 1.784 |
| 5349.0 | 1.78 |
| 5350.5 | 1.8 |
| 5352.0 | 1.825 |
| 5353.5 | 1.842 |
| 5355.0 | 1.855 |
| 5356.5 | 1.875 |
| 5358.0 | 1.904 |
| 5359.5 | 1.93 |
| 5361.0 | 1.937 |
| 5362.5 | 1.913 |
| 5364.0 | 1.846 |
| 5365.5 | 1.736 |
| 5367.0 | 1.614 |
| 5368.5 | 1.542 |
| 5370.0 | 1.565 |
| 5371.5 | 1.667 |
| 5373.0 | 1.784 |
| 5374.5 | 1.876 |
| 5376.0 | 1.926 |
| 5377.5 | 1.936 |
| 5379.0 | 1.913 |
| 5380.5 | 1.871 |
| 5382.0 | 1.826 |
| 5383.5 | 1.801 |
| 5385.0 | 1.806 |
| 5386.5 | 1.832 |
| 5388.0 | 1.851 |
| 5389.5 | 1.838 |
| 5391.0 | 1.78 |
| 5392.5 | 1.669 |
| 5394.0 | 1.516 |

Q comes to 1.801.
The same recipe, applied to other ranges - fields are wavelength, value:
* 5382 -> 1.826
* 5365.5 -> 1.736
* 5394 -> 1.516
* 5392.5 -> 1.669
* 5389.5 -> 1.838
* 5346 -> 1.822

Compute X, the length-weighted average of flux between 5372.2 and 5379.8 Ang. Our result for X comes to 1.89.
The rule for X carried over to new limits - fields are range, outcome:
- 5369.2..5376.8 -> 1.76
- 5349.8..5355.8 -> 1.83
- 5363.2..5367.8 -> 1.73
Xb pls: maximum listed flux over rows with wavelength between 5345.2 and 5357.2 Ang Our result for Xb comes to 1.875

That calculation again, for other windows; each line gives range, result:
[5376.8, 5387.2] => 1.936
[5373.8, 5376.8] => 1.926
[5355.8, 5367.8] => 1.937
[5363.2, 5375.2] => 1.876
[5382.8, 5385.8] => 1.806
